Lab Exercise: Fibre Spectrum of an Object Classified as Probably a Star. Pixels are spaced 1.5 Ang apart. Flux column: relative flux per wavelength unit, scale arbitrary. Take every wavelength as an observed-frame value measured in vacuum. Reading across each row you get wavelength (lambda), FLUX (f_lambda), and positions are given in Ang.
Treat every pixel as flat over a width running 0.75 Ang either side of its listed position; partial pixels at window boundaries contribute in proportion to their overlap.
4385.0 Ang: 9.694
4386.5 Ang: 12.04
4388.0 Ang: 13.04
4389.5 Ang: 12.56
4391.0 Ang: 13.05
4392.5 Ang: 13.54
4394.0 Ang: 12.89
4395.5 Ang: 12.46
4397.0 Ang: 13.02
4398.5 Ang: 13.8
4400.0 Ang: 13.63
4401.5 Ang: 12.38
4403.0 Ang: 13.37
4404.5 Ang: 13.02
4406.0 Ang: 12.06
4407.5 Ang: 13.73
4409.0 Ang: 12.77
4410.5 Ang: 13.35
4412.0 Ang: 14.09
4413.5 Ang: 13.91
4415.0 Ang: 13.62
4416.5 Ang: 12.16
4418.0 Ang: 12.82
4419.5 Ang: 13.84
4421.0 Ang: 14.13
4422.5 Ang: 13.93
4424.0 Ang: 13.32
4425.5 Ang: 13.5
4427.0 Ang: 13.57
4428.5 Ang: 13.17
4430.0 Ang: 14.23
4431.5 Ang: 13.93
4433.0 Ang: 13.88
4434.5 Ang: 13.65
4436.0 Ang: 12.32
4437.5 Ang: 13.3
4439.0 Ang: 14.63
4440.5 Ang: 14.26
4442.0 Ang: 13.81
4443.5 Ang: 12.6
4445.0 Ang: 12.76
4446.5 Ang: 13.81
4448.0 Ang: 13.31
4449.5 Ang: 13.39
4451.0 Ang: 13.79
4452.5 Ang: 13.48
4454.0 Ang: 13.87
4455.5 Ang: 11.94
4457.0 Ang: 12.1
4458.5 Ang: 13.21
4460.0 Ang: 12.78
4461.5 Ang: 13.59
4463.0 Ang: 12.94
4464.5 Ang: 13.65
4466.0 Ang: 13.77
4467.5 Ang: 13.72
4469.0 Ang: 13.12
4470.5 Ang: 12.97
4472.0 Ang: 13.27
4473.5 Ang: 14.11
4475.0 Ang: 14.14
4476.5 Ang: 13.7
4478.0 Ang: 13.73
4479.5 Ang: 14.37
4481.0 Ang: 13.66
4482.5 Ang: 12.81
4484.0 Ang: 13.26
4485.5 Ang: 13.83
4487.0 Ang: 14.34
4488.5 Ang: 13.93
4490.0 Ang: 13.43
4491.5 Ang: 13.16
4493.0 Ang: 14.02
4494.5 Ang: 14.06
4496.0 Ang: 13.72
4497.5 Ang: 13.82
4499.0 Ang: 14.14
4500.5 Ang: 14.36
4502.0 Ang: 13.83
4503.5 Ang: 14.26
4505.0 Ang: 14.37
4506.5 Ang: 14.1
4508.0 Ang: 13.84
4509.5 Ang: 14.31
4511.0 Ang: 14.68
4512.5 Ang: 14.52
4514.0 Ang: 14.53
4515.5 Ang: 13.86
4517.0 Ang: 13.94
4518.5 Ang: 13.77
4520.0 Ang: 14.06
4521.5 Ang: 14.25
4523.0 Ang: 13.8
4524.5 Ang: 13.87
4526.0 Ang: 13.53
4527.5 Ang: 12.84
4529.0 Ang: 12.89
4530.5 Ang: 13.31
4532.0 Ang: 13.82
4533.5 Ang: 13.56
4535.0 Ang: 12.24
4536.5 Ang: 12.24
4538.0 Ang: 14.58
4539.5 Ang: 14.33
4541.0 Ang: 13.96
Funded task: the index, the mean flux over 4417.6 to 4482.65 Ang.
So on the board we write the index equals 13.5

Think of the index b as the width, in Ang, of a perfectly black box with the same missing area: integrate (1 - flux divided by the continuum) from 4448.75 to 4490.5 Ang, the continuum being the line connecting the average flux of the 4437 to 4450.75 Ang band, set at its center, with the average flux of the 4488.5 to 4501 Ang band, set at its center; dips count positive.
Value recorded 0.7 Ang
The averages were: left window 13.6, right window 13.8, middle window 13.5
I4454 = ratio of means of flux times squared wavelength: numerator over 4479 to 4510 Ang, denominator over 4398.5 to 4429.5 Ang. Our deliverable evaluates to 1.08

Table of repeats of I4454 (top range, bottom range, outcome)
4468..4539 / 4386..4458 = 1.07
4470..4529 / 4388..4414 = 1.10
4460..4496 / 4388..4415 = 1.07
